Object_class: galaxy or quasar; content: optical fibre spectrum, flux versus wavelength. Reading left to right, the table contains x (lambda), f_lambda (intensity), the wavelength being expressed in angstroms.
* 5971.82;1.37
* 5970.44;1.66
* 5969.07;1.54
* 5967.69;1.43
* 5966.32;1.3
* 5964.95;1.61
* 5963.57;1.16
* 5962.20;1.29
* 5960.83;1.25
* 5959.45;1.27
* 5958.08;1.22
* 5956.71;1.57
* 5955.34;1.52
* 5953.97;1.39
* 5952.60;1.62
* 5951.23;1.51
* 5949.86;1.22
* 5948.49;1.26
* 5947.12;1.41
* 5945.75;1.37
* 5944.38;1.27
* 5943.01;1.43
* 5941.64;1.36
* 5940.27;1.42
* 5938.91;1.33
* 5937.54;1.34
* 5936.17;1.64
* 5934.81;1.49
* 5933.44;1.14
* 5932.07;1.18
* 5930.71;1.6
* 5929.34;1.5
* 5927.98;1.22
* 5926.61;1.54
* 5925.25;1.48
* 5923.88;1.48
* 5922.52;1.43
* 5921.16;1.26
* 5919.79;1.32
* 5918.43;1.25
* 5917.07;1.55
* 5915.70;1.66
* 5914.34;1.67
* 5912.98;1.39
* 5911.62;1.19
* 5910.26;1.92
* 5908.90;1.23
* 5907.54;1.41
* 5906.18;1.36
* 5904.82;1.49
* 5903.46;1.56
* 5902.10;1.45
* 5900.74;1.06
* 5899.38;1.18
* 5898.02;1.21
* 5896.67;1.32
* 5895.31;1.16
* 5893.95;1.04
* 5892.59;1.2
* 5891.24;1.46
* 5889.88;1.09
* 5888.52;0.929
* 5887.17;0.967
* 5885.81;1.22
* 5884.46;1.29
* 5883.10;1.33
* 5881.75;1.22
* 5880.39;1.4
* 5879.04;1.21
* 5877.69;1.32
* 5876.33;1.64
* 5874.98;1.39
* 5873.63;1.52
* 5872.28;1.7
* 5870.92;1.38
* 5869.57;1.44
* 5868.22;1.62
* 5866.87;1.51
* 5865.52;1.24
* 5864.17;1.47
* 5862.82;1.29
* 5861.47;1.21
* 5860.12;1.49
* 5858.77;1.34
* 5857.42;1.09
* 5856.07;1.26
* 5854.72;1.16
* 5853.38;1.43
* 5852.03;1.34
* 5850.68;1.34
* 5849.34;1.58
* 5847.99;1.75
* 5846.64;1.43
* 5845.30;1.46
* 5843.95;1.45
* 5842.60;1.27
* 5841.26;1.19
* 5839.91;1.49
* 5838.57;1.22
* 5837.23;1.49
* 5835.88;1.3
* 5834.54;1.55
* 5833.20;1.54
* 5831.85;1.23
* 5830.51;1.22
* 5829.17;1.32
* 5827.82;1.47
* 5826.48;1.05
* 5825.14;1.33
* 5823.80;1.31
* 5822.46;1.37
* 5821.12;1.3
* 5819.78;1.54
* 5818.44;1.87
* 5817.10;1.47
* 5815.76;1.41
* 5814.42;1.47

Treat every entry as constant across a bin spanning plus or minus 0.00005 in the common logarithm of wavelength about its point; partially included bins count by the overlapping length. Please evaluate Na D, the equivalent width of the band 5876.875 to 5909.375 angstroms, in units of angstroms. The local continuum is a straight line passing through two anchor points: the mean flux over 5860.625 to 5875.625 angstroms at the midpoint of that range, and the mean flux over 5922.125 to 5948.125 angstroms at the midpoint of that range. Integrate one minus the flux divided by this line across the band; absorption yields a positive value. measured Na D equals 3.8 angstroms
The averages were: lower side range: 1.43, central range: 1.26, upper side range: 1.4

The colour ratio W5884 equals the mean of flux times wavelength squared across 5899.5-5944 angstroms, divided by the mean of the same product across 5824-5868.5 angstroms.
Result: 1.1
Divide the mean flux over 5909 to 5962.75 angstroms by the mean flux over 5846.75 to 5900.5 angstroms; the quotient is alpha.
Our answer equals 1.06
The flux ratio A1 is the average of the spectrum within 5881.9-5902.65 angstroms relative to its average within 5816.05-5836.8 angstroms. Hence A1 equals 0.9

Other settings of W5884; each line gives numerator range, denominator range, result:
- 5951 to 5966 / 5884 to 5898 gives 1.22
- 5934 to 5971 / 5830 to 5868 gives 1.06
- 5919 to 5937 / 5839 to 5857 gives 1.04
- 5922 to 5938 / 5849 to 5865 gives 1.10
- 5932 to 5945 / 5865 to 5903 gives 1.07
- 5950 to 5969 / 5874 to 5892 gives 1.13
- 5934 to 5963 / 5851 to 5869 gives 1.06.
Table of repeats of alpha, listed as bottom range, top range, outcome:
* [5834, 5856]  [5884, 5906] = 0.88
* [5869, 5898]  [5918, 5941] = 1.08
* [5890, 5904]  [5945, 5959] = 1.12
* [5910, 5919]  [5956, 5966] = 0.89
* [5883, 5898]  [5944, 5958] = 1.20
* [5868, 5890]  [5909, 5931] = 1.09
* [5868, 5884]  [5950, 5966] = 0.98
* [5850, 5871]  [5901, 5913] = 1.06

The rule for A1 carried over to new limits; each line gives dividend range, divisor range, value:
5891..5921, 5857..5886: 0.99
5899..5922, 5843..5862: 1.02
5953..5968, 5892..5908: 1.06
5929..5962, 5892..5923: 1.02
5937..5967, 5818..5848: 0.99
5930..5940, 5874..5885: 1.03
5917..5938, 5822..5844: 1.04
